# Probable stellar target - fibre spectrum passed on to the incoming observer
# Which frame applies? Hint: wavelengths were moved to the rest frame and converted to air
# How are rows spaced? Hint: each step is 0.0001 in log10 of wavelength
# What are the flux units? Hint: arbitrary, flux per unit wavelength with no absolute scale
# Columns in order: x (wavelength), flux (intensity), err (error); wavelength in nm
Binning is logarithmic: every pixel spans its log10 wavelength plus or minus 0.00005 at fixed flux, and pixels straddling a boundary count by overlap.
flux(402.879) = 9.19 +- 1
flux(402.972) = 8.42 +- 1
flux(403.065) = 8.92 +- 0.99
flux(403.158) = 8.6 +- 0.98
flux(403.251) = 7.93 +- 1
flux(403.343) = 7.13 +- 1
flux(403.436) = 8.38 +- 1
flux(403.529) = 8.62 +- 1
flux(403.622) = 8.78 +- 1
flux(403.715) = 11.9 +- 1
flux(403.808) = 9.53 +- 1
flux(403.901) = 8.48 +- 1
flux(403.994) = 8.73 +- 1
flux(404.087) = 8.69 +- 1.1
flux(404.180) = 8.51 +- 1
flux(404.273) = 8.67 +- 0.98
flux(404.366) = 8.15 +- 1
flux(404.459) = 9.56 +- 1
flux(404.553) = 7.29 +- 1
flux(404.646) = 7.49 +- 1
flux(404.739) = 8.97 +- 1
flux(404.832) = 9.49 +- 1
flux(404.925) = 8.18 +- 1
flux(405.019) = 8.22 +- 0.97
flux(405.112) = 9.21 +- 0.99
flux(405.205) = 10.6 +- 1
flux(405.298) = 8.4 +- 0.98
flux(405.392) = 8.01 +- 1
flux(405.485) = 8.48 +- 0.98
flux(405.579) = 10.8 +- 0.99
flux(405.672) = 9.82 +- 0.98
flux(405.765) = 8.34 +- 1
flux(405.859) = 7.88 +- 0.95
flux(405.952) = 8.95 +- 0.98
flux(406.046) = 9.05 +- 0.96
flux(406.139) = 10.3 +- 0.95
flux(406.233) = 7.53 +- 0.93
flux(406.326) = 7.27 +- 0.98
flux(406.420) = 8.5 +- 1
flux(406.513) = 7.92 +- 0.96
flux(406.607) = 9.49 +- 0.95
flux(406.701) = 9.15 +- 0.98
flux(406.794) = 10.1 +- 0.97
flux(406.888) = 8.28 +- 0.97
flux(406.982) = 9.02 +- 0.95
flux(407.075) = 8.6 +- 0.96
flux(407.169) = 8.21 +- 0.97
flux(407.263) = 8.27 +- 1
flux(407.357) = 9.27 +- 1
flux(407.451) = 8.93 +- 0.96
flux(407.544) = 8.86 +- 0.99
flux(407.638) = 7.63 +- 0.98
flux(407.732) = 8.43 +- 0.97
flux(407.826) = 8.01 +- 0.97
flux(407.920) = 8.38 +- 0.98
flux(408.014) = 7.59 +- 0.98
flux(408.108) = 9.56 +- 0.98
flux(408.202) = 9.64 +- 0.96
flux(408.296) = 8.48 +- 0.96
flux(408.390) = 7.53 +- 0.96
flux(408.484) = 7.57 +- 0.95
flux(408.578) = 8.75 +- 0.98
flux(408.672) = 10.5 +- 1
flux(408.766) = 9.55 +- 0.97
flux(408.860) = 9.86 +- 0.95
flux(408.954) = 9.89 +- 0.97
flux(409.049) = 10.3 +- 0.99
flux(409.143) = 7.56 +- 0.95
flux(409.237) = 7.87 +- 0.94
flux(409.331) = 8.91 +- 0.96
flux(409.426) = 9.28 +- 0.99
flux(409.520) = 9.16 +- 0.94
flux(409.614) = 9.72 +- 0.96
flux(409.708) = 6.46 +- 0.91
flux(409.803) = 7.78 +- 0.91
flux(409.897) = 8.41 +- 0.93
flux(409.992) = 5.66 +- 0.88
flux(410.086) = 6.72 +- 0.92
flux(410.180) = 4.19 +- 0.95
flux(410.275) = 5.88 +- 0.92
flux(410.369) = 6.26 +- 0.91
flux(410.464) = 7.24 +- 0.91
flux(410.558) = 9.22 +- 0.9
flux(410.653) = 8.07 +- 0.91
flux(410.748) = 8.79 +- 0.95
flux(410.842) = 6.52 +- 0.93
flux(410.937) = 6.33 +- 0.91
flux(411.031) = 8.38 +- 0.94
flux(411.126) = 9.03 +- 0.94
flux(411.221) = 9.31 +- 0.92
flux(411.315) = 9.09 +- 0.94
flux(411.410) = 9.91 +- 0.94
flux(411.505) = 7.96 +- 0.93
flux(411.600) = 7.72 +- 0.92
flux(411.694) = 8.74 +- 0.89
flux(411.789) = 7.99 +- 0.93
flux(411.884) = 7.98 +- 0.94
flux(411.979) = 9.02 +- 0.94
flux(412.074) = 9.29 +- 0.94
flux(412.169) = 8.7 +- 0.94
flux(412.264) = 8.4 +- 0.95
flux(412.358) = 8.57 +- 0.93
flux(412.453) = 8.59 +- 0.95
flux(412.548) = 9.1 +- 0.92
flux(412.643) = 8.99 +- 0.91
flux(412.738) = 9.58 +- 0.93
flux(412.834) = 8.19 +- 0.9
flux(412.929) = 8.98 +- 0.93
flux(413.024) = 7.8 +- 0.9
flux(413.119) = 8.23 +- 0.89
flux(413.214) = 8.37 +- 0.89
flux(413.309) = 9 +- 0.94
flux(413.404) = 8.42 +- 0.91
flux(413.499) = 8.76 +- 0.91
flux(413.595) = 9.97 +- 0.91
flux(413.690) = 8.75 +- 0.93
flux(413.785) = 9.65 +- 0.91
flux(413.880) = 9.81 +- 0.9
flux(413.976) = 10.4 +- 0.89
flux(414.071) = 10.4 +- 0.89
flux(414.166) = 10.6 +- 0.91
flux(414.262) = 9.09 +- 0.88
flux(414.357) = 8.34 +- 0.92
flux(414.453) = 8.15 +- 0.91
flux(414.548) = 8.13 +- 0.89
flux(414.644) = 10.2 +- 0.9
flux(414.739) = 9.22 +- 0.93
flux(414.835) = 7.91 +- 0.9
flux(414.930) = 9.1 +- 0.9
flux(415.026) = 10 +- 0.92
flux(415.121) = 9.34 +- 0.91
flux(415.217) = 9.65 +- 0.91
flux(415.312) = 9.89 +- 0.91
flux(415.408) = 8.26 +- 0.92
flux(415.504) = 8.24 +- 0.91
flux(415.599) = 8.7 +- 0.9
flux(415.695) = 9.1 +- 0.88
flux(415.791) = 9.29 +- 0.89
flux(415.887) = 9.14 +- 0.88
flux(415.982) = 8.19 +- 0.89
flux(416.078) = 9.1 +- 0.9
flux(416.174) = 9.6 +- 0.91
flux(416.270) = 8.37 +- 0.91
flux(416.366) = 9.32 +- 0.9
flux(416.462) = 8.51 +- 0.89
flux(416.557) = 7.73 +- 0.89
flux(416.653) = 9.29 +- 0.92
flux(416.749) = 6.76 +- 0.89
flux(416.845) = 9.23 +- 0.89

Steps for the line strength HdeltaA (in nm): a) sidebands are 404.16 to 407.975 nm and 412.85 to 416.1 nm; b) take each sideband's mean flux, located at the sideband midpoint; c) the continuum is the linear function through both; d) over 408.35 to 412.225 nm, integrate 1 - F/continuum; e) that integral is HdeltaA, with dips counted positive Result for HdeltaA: 0.283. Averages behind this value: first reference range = 8.69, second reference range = 9.06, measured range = 8.22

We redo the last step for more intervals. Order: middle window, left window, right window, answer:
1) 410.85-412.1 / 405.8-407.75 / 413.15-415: 0.076 nm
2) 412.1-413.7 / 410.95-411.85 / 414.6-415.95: 0.011 nm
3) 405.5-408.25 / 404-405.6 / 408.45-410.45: -0.101 nm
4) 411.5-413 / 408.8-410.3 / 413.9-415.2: 0.017 nm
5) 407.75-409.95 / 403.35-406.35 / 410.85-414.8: 0.026 nm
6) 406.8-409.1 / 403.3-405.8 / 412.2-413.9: 0.004 nm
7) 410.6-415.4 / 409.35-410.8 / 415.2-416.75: -0.391 nm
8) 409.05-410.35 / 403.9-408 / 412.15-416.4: 0.184 nm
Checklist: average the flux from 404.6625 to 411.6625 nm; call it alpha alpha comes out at 8.47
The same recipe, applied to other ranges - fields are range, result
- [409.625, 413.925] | 8.23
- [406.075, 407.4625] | 8.72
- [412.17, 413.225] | 8.63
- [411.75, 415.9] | 8.98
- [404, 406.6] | 8.69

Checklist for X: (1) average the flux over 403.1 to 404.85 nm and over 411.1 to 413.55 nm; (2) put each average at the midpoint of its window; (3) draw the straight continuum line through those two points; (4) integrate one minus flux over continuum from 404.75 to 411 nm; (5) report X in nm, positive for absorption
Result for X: 0.17 nm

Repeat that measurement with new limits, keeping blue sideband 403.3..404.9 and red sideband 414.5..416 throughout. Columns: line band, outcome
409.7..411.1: 0.28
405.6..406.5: 0.01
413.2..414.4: -0.05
